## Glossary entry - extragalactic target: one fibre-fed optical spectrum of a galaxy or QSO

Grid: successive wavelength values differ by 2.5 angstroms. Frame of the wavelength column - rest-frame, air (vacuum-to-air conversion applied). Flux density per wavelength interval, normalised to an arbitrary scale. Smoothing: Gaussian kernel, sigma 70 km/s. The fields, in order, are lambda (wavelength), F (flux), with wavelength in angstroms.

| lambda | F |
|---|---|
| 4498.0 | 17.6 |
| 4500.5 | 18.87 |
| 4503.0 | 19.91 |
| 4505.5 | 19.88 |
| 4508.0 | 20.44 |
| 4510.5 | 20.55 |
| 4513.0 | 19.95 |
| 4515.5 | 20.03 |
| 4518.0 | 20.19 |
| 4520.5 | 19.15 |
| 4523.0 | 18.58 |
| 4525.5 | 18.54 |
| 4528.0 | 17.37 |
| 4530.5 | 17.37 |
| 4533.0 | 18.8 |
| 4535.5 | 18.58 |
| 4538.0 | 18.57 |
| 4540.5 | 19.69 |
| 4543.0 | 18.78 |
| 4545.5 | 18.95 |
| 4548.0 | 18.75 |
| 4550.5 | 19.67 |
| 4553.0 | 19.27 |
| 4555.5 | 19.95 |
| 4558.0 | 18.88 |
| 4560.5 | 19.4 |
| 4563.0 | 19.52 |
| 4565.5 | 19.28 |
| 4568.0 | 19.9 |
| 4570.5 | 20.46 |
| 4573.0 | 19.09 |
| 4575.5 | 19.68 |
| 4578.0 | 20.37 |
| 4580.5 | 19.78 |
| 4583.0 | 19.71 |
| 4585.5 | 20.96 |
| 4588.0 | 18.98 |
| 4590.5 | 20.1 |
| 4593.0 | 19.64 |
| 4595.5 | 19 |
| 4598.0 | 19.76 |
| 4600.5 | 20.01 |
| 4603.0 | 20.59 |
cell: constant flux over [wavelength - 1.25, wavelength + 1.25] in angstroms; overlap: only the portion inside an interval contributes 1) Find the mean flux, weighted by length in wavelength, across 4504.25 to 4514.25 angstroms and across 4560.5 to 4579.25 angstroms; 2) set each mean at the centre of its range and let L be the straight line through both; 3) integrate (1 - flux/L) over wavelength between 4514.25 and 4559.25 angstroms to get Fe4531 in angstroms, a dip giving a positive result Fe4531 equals 2.34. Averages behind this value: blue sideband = 20.2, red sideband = 19.7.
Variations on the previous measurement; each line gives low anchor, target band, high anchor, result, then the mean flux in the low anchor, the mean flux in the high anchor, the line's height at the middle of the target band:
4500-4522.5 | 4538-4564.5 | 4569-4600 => 0.8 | 19.9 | 19.8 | 19.8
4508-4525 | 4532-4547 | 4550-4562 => 0.5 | 19.7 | 19.4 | 19.6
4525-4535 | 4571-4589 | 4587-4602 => -0.5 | 18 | 19.6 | 19.3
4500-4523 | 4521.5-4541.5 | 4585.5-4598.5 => 1.4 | 19.8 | 19.6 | 19.8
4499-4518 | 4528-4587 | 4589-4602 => 1.4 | 19.9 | 19.7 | 19.8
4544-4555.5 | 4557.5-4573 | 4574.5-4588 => 0.0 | 19.2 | 20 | 19.6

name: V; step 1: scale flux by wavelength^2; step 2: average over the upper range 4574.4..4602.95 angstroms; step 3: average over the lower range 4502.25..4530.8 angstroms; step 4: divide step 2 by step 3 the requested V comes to 1.06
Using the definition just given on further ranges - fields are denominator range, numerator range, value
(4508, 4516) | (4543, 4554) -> 0.96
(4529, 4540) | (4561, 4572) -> 1.09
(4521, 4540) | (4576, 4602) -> 1.11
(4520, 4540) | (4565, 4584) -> 1.10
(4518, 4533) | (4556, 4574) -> 1.08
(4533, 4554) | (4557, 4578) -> 1.04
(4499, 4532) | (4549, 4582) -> 1.04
